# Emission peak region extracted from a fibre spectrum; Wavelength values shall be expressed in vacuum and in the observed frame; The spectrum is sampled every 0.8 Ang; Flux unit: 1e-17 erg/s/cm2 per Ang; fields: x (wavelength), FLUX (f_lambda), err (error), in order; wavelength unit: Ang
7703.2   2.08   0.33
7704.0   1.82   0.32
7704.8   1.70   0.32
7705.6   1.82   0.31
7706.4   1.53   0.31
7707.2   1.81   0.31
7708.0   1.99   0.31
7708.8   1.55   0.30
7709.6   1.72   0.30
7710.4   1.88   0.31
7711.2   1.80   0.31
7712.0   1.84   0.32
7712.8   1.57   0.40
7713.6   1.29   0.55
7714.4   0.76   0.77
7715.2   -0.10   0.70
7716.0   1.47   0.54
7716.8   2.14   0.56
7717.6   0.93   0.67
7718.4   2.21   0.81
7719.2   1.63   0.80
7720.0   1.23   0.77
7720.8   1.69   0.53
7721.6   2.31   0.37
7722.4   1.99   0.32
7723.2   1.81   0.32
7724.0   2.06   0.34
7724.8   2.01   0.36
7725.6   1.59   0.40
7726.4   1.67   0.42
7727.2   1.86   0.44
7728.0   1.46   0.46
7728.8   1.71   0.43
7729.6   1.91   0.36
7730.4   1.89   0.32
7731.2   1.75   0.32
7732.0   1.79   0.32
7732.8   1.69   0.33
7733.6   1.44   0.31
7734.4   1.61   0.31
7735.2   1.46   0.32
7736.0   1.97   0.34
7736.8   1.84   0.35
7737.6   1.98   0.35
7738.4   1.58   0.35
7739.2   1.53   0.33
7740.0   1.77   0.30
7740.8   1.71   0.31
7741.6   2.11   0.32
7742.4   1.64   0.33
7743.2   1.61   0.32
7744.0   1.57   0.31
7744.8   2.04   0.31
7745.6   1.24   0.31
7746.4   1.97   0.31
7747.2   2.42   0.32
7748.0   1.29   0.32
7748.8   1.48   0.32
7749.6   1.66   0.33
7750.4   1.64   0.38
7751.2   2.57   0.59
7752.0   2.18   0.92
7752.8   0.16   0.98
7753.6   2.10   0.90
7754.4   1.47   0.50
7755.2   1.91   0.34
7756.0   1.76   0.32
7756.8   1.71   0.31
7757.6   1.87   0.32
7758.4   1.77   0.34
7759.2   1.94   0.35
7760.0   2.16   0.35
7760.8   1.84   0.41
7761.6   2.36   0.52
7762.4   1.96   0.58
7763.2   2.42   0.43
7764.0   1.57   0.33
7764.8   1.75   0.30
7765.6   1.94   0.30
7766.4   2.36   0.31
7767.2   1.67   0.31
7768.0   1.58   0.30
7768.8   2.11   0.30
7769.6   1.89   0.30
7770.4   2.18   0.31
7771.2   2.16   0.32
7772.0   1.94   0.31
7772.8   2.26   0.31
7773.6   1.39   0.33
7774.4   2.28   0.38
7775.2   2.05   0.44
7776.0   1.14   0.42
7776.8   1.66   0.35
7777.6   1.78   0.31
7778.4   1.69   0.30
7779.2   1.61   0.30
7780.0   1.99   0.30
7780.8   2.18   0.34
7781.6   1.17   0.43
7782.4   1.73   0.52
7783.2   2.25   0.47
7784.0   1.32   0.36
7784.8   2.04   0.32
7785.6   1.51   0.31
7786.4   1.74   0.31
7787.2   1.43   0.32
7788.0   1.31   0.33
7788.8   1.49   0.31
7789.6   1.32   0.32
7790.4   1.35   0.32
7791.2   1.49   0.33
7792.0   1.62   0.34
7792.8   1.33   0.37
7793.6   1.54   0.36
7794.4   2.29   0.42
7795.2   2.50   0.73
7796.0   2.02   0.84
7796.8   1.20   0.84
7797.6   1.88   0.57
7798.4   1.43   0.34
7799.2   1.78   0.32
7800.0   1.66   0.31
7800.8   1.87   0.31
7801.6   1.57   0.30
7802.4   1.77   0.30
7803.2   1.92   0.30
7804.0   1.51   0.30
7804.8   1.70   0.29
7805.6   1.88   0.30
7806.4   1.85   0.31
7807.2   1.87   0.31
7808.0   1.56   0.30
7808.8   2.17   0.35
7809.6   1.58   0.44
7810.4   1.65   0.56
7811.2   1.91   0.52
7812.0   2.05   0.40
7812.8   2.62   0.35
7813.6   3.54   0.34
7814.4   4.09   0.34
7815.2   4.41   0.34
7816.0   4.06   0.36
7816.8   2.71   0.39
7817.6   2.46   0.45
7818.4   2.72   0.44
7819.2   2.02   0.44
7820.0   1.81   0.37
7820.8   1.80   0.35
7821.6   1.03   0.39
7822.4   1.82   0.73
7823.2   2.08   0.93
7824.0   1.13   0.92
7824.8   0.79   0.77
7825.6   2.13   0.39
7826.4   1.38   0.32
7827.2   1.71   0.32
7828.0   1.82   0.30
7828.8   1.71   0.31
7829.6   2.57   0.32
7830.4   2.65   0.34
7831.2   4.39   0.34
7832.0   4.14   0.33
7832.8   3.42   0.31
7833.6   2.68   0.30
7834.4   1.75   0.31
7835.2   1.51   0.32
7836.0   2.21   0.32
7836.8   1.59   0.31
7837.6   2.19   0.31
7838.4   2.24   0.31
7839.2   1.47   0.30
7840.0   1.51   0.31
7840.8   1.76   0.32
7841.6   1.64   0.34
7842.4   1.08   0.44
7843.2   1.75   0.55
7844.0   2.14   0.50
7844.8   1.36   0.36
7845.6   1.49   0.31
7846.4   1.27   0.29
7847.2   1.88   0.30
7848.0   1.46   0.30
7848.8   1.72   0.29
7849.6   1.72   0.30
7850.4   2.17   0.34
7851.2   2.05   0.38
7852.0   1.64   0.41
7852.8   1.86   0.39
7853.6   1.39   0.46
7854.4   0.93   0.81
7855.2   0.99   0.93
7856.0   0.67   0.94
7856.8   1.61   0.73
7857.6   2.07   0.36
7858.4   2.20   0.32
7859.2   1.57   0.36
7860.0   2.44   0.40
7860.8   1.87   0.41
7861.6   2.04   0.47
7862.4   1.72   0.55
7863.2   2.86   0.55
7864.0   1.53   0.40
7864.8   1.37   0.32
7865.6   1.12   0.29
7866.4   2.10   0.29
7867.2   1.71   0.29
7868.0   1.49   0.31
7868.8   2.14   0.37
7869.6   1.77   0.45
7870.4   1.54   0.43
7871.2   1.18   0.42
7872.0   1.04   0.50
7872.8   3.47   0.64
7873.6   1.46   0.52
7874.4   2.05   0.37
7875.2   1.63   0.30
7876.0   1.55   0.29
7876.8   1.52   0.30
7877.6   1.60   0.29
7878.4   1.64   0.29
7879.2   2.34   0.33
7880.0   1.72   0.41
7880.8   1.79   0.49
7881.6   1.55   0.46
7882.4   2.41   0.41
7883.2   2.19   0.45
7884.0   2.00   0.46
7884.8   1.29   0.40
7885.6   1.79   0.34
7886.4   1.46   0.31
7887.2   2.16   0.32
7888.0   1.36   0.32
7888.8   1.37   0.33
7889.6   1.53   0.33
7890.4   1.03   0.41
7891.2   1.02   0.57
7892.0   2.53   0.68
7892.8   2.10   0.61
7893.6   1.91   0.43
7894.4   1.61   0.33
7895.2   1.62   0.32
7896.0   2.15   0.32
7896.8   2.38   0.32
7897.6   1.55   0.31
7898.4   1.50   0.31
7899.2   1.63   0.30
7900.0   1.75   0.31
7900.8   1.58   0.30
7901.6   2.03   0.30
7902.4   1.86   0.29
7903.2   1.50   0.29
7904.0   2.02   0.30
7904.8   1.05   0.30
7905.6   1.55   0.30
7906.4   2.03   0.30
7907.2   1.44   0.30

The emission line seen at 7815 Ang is [S II]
